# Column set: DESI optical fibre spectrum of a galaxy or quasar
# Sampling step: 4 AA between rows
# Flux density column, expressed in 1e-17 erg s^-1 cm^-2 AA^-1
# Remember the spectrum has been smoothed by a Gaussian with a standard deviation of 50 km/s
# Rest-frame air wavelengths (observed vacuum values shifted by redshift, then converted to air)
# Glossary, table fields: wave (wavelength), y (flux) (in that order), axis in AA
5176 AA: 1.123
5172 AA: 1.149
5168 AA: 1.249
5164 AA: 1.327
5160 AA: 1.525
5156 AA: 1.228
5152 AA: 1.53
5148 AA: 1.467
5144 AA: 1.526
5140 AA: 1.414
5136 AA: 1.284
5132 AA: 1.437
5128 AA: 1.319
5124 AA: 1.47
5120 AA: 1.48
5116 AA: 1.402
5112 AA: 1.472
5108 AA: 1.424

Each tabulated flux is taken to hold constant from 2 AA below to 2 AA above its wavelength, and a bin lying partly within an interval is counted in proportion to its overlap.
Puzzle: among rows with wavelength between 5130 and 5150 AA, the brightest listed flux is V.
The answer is 1.526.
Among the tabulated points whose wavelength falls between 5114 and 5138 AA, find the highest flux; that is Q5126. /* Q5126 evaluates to 1.48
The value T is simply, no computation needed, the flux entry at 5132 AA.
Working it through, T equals 1.437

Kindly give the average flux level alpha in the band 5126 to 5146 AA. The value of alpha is 1.4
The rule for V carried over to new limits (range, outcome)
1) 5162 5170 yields 1.327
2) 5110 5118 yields 1.472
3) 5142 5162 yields 1.53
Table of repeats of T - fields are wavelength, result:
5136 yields 1.284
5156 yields 1.228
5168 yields 1.249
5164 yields 1.327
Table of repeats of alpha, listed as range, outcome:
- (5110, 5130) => 1.43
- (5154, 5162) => 1.38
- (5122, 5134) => 1.41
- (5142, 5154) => 1.51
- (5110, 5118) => 1.44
